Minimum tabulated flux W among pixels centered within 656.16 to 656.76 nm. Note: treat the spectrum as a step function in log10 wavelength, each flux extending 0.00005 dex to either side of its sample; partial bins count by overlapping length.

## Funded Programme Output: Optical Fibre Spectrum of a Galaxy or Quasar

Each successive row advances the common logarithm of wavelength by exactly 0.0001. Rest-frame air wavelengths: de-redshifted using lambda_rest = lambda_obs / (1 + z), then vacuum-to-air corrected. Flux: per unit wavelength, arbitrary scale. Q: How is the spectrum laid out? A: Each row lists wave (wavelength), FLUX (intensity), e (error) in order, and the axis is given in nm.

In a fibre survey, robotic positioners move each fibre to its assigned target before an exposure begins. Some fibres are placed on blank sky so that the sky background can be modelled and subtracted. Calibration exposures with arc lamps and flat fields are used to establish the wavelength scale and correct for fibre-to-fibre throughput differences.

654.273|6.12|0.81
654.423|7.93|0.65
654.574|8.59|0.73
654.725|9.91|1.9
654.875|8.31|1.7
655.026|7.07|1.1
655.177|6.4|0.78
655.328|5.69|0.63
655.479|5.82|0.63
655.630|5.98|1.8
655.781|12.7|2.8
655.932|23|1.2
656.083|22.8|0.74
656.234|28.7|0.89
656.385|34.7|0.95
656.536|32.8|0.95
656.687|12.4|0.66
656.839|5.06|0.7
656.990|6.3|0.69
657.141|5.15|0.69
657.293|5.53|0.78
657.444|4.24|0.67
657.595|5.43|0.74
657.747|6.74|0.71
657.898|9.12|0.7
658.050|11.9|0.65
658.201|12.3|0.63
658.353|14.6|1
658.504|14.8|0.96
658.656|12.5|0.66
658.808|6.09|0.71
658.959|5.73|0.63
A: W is 12.4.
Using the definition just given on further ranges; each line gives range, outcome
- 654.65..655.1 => 7.07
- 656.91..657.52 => 4.24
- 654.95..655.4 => 5.69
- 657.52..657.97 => 5.43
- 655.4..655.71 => 5.82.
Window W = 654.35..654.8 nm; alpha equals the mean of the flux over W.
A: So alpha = 8.81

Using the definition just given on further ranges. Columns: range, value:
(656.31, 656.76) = 26.7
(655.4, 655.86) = 8.26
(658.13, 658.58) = 13.9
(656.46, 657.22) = 12.3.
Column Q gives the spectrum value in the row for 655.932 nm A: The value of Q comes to 23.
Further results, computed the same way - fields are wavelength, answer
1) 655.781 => 12.7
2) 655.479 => 5.82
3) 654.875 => 8.31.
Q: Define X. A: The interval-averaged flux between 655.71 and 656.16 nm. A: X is 19.6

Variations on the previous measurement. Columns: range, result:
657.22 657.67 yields 5.07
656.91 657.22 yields 5.71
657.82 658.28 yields 11.1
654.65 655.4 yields 7.49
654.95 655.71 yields 6.23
